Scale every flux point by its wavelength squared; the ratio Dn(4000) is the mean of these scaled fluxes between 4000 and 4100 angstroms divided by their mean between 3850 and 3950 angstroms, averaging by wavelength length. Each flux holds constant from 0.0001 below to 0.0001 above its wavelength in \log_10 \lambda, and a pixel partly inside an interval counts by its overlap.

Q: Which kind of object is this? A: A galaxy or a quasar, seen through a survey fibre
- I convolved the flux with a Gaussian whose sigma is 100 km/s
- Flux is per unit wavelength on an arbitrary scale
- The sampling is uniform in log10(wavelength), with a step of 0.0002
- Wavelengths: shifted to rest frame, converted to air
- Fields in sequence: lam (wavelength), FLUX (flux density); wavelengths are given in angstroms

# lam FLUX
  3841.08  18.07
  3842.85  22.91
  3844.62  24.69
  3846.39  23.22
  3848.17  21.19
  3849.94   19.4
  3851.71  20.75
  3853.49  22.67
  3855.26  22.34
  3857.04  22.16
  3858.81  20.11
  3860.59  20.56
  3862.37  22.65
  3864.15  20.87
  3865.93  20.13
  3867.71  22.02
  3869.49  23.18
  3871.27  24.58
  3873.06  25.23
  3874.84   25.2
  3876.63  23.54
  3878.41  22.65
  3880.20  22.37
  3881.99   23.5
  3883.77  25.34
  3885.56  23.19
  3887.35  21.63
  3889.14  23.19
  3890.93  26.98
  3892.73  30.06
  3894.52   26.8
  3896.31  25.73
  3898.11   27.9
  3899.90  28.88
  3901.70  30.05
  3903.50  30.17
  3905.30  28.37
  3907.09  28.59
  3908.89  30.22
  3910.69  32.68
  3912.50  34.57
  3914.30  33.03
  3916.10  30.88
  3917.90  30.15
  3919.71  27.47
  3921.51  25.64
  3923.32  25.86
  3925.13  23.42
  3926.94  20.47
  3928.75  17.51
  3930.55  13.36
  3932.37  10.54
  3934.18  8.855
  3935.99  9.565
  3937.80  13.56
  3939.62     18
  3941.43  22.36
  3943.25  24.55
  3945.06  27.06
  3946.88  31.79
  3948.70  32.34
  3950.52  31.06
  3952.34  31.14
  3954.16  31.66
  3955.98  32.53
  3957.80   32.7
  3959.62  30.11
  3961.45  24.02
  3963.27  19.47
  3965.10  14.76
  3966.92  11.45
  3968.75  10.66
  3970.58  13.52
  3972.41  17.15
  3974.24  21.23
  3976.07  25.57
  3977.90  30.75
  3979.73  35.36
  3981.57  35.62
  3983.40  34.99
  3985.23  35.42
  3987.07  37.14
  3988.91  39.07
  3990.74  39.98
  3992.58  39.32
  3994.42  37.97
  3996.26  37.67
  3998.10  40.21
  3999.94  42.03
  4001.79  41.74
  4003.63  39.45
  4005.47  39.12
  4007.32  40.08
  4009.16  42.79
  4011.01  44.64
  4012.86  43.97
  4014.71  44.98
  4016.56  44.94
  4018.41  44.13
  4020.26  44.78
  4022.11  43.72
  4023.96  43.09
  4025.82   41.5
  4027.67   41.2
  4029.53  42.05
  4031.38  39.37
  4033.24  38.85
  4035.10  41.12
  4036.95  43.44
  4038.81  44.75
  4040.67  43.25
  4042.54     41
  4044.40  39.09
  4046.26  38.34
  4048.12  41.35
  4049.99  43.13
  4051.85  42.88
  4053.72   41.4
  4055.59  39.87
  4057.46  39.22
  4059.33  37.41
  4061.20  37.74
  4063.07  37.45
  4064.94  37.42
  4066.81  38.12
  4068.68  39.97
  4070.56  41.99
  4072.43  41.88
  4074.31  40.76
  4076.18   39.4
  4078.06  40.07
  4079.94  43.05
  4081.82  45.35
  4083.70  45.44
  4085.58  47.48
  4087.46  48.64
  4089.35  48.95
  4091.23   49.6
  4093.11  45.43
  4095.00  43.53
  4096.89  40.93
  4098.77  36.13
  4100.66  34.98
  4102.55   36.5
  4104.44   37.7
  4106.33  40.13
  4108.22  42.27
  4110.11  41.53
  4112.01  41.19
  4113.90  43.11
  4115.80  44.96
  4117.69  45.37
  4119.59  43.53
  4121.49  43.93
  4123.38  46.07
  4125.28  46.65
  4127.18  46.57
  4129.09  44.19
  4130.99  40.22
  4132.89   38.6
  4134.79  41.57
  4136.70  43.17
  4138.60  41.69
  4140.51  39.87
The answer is 1.88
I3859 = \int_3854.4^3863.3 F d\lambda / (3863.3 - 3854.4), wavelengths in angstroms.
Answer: 21.6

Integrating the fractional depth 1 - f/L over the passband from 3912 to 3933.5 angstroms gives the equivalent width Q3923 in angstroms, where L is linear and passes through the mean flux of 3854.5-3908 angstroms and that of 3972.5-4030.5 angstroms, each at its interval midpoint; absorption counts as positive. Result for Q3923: 3.9 angstroms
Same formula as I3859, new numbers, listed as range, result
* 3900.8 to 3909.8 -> 29.5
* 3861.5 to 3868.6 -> 21.4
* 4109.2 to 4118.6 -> 43.2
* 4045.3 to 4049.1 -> 39.9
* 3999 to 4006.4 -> 40.6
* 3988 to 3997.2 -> 38.8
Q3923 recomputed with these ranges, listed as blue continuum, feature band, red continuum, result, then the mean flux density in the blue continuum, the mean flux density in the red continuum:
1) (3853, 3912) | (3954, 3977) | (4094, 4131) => 7.0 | 25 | 42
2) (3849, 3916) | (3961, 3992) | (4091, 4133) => 5.7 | 25.3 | 42.3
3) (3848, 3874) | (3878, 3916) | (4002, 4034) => -1.3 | 21.9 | 42.3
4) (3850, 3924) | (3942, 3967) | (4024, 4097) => 3.6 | 25.6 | 41.9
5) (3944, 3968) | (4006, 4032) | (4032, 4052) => -3.8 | 26.8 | 41.5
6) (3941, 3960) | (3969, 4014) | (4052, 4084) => -2.1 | 29.9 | 40.3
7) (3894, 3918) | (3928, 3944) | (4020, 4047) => 8.5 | 29.9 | 41.7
